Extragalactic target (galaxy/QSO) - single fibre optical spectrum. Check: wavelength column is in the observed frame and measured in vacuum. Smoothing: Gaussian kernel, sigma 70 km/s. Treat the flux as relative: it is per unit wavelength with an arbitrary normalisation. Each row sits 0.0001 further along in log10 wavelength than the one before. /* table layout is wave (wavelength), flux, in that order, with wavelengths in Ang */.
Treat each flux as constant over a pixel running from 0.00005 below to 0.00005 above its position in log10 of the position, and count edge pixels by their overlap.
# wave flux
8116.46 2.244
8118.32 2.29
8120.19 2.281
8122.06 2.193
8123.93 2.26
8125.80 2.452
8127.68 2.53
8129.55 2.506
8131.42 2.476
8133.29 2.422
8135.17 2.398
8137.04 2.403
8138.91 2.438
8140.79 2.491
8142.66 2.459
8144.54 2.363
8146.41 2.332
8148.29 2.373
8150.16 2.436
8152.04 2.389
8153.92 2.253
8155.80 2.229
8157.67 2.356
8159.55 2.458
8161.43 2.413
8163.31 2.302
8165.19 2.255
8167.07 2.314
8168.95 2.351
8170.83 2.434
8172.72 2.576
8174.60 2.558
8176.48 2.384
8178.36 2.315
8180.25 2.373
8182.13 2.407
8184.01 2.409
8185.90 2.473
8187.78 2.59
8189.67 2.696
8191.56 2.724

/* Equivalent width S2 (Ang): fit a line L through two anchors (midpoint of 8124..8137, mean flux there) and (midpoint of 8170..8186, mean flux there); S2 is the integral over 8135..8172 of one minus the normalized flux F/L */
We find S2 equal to 1.0 Ang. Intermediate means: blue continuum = 2.45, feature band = 2.37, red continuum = 2.43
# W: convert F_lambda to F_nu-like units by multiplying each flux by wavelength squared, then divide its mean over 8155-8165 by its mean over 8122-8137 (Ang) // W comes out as 1.0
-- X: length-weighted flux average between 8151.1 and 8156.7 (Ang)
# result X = 2.29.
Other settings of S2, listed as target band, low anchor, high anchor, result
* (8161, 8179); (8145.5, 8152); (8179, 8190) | 0.3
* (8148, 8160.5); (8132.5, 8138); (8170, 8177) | 0.5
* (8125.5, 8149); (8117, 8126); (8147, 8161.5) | -1.2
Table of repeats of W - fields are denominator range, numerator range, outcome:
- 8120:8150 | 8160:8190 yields 1.02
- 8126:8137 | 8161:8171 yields 0.96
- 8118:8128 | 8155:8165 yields 1.02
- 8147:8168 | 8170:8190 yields 1.06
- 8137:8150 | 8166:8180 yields 1.01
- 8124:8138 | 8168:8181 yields 1.00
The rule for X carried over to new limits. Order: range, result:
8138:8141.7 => 2.46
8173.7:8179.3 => 2.42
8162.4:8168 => 2.29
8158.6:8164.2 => 2.39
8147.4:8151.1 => 2.41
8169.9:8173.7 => 2.5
